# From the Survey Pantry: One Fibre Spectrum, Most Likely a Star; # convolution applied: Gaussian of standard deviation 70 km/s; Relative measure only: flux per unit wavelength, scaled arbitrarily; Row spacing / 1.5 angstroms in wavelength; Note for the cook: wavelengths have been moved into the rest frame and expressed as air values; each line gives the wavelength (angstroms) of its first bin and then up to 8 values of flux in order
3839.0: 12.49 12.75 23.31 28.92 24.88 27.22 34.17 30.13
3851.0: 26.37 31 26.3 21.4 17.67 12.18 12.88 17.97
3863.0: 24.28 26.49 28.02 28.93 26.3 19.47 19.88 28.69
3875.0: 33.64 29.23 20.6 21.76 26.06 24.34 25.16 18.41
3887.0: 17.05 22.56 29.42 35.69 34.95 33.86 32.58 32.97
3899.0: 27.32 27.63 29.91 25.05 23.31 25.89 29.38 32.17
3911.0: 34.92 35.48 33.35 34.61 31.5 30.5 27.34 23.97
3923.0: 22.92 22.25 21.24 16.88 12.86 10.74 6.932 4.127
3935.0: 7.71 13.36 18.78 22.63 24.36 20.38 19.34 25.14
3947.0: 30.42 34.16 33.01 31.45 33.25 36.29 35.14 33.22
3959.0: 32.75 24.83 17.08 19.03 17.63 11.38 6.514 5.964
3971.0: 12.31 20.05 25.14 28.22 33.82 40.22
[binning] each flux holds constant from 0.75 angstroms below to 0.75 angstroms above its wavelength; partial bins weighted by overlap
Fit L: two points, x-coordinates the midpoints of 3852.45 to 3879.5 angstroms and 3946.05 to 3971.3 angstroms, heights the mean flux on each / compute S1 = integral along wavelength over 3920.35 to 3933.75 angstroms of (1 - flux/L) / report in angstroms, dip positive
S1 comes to 4.22 angstroms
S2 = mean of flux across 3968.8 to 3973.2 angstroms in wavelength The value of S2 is 12.8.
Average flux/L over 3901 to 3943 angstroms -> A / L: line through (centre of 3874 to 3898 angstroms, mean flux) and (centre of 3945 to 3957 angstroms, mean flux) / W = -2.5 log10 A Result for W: 0.29 mag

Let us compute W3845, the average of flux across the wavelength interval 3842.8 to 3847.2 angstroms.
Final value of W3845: 27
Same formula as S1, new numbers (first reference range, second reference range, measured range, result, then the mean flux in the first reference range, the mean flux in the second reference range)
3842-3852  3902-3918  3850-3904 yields 7.2 angstroms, 28.3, 30.5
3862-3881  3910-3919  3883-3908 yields 1.9 angstroms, 25.5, 33.4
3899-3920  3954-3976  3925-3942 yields 7.5 angstroms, 30.1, 21.5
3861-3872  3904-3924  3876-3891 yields 1.5 angstroms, 24.3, 29.5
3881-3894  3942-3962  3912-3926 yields -0.4 angstroms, 26.1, 29.6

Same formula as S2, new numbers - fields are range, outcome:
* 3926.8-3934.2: 10.3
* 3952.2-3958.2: 34.5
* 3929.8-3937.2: 8.53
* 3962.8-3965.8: 18.2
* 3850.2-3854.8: 27.8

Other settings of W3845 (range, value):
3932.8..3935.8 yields 6.07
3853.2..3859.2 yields 19.5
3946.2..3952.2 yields 32.2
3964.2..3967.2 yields 14.6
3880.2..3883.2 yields 25.2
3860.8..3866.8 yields 24.3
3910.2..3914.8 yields 34.6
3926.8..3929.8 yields 14.8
